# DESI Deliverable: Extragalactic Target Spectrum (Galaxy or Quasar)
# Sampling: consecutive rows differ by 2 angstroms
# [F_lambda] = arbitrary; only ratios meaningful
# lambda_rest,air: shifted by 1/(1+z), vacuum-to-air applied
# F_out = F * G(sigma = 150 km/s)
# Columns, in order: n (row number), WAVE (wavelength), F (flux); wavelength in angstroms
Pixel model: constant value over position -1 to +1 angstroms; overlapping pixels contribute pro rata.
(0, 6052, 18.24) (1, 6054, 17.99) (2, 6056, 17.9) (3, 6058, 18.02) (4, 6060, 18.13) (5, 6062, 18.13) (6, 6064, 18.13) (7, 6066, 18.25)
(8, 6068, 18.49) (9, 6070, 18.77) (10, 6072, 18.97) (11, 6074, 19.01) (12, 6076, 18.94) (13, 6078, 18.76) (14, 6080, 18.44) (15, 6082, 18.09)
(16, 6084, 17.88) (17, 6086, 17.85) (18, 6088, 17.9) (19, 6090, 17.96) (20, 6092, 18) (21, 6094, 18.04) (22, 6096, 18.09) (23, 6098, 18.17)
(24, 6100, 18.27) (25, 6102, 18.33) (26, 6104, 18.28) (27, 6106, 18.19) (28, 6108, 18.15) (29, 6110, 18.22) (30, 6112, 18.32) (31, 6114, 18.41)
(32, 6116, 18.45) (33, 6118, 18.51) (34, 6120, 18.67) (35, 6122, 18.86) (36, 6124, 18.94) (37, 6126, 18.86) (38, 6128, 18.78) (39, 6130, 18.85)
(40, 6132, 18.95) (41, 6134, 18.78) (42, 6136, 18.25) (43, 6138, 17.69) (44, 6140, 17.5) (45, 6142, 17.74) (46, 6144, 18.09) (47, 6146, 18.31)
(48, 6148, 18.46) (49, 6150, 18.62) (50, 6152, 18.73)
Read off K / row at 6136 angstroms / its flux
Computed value 18.25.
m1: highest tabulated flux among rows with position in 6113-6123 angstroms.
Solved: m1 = 18.86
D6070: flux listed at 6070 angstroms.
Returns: 18.77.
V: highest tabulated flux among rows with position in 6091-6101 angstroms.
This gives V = 18.27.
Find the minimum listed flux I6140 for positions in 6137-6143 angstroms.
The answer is 17.5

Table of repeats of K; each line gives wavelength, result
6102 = 18.33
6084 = 17.88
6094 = 18.04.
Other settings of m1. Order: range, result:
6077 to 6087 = 18.76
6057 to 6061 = 18.13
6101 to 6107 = 18.33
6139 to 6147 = 18.31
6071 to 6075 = 19.01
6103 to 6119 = 18.51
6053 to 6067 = 18.25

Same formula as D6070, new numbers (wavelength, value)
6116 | 18.45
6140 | 17.5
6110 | 18.22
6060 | 18.13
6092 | 18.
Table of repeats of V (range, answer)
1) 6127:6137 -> 18.95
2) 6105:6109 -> 18.19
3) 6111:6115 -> 18.41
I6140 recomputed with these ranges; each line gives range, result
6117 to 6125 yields 18.51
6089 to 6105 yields 17.96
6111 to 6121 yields 18.32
